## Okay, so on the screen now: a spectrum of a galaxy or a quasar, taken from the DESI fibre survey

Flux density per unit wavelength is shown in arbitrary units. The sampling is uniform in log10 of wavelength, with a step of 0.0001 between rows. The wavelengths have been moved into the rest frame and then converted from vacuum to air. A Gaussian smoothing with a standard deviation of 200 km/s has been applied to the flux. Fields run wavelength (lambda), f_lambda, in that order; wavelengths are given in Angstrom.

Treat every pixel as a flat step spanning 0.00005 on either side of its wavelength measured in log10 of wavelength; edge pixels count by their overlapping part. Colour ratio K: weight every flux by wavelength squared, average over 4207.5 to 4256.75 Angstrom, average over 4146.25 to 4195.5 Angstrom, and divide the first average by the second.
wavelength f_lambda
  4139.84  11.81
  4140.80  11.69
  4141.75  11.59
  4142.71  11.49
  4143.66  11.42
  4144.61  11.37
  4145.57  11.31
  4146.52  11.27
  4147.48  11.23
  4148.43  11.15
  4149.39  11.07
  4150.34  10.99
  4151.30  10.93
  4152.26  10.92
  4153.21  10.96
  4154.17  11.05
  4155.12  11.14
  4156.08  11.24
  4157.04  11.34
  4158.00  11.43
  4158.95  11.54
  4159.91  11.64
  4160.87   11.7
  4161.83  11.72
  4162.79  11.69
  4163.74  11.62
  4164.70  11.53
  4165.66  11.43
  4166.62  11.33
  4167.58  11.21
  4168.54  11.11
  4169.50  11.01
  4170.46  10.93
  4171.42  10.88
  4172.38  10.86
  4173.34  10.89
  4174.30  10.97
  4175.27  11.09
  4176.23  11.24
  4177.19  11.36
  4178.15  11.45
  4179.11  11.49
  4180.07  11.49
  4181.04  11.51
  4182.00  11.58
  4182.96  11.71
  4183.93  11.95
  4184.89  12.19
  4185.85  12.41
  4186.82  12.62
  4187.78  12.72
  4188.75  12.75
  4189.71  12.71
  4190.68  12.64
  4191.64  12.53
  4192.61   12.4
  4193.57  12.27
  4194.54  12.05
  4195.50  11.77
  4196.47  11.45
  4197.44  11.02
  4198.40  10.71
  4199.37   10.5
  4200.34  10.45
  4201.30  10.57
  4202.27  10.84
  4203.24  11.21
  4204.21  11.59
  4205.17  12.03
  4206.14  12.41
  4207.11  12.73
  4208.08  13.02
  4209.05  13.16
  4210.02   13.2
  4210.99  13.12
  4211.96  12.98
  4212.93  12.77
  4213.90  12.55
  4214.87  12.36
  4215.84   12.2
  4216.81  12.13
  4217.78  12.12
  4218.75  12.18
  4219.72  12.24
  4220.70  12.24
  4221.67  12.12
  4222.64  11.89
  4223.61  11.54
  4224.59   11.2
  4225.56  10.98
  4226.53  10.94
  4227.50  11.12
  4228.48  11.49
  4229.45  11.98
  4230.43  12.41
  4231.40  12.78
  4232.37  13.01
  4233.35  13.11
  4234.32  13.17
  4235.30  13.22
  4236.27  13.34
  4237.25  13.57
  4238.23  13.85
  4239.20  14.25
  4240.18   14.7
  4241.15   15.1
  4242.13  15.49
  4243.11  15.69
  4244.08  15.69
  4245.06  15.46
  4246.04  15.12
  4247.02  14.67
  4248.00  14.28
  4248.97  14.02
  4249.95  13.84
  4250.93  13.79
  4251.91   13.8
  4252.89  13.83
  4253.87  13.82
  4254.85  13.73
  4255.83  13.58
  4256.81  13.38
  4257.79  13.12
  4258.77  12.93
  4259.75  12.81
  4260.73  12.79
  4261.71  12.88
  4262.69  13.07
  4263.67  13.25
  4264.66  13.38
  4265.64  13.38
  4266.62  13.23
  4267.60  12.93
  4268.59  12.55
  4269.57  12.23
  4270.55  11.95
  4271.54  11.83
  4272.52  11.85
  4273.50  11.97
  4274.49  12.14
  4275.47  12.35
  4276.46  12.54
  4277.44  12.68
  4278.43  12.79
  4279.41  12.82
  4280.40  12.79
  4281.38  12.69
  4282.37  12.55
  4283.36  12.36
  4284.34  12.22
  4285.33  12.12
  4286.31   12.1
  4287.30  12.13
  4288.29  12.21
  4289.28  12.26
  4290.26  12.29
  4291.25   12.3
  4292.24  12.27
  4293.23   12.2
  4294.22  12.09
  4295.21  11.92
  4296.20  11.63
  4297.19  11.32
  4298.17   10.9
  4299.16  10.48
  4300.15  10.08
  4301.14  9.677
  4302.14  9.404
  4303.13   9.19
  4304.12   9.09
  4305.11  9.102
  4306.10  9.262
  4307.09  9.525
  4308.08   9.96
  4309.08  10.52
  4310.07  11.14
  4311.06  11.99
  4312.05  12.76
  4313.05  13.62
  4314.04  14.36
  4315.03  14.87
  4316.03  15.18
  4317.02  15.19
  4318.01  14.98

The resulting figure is 1.17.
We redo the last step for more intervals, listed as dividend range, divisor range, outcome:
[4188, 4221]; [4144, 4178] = 1.10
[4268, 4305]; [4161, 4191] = 1.07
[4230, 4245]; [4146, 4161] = 1.30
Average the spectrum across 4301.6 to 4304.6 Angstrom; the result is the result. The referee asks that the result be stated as 9.21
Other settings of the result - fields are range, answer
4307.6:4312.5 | 11.3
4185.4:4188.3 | 12.6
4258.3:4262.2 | 12.9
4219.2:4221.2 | 12.2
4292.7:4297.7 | 11.8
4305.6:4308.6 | 9.58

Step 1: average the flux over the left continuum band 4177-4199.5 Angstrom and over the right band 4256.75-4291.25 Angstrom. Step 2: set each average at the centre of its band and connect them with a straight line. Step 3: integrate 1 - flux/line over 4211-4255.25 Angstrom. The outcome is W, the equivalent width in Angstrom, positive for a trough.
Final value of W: -3.3 Angstrom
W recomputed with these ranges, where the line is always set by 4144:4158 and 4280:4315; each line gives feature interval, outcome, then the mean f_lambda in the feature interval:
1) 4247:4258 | -2.3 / 13.8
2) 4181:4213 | -2.2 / 12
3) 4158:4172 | -0.2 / 11.4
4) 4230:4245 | -3.5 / 14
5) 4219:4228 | -0.2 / 11.6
